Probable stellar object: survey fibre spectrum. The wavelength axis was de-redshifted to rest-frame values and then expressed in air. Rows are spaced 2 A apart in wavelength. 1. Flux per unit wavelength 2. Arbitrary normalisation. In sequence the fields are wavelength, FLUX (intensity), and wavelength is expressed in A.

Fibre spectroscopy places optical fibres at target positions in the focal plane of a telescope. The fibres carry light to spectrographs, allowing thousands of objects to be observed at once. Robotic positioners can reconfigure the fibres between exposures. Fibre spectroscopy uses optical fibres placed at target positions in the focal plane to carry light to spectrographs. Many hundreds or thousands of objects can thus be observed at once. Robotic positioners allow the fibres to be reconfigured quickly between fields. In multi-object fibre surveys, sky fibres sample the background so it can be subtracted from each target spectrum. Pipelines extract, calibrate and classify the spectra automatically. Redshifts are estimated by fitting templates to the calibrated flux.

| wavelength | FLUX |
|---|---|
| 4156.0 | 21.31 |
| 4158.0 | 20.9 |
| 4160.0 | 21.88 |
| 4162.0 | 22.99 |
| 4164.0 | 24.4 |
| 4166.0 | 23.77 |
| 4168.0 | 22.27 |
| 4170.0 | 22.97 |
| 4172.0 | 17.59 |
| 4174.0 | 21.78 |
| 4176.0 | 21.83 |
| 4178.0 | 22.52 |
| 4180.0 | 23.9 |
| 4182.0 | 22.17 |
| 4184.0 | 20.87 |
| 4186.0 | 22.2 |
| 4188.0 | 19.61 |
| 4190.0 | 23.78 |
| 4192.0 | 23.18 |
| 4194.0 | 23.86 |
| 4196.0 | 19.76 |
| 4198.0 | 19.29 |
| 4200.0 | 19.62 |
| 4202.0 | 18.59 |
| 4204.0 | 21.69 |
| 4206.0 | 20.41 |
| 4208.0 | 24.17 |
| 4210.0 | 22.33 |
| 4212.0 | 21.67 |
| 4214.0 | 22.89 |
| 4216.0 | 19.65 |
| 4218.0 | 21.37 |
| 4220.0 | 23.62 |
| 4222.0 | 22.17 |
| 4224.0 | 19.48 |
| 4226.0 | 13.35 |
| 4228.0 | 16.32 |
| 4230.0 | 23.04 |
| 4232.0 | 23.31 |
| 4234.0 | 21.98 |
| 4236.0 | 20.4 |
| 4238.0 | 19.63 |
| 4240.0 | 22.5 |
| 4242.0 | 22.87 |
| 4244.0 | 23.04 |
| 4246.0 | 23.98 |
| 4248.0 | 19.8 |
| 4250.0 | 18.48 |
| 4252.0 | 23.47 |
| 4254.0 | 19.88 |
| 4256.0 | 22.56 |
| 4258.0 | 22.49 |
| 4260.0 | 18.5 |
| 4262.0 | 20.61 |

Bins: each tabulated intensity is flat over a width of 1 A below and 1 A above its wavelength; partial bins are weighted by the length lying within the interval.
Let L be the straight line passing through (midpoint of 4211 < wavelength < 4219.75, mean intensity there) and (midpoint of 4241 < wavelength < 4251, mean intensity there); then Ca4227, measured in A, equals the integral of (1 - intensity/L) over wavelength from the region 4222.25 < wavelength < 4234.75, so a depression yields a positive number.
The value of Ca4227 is 1.1 A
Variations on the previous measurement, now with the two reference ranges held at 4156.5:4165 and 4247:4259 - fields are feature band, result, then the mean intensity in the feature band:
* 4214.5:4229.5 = 1.33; 19.7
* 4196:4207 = 0.99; 19.9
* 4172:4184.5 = 0.20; 21.9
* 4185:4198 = 0.10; 21.9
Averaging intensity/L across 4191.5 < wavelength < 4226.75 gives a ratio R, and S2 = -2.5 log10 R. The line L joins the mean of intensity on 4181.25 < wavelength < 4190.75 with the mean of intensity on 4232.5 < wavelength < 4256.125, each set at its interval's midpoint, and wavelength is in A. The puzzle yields 0.03 mag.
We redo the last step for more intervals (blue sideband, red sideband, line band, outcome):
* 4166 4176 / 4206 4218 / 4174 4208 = 0.01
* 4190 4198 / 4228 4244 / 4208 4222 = -0.01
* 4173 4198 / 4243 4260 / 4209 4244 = 0.03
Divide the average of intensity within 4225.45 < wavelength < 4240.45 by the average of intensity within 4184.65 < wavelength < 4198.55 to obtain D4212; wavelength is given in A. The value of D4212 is 0.93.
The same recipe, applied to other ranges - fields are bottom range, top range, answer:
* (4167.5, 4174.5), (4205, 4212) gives 1.06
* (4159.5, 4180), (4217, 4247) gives 0.95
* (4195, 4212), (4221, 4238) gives 0.96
